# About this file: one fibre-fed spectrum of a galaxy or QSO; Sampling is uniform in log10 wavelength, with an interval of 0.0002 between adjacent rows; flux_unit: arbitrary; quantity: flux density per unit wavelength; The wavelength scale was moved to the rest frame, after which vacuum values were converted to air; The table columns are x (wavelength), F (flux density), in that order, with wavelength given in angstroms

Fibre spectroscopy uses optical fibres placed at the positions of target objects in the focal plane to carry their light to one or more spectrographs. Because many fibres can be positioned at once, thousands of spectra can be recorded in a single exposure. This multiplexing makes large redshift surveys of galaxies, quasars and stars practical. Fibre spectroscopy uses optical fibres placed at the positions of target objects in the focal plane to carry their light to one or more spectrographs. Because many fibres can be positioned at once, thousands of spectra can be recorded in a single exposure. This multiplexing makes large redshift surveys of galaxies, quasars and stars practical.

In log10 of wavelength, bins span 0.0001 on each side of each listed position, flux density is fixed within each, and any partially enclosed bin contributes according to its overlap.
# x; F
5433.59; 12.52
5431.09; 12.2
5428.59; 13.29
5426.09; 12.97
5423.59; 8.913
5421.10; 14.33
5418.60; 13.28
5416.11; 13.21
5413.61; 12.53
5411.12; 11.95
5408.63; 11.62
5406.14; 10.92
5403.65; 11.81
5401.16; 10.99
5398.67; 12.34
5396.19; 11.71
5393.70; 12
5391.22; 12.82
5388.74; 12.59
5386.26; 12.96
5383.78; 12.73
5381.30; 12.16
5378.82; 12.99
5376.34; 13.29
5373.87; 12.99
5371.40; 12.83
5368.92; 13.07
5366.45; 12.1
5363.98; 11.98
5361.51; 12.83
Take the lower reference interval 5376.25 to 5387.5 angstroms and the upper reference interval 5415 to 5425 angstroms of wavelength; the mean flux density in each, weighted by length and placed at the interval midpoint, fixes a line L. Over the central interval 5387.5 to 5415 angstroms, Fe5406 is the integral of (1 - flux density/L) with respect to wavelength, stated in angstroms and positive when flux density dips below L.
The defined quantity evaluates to 1.4 angstroms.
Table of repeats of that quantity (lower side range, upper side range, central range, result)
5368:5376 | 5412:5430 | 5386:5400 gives 0.5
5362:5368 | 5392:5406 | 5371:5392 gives -1.5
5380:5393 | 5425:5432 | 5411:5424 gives 0.2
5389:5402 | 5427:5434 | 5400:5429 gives 0.7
